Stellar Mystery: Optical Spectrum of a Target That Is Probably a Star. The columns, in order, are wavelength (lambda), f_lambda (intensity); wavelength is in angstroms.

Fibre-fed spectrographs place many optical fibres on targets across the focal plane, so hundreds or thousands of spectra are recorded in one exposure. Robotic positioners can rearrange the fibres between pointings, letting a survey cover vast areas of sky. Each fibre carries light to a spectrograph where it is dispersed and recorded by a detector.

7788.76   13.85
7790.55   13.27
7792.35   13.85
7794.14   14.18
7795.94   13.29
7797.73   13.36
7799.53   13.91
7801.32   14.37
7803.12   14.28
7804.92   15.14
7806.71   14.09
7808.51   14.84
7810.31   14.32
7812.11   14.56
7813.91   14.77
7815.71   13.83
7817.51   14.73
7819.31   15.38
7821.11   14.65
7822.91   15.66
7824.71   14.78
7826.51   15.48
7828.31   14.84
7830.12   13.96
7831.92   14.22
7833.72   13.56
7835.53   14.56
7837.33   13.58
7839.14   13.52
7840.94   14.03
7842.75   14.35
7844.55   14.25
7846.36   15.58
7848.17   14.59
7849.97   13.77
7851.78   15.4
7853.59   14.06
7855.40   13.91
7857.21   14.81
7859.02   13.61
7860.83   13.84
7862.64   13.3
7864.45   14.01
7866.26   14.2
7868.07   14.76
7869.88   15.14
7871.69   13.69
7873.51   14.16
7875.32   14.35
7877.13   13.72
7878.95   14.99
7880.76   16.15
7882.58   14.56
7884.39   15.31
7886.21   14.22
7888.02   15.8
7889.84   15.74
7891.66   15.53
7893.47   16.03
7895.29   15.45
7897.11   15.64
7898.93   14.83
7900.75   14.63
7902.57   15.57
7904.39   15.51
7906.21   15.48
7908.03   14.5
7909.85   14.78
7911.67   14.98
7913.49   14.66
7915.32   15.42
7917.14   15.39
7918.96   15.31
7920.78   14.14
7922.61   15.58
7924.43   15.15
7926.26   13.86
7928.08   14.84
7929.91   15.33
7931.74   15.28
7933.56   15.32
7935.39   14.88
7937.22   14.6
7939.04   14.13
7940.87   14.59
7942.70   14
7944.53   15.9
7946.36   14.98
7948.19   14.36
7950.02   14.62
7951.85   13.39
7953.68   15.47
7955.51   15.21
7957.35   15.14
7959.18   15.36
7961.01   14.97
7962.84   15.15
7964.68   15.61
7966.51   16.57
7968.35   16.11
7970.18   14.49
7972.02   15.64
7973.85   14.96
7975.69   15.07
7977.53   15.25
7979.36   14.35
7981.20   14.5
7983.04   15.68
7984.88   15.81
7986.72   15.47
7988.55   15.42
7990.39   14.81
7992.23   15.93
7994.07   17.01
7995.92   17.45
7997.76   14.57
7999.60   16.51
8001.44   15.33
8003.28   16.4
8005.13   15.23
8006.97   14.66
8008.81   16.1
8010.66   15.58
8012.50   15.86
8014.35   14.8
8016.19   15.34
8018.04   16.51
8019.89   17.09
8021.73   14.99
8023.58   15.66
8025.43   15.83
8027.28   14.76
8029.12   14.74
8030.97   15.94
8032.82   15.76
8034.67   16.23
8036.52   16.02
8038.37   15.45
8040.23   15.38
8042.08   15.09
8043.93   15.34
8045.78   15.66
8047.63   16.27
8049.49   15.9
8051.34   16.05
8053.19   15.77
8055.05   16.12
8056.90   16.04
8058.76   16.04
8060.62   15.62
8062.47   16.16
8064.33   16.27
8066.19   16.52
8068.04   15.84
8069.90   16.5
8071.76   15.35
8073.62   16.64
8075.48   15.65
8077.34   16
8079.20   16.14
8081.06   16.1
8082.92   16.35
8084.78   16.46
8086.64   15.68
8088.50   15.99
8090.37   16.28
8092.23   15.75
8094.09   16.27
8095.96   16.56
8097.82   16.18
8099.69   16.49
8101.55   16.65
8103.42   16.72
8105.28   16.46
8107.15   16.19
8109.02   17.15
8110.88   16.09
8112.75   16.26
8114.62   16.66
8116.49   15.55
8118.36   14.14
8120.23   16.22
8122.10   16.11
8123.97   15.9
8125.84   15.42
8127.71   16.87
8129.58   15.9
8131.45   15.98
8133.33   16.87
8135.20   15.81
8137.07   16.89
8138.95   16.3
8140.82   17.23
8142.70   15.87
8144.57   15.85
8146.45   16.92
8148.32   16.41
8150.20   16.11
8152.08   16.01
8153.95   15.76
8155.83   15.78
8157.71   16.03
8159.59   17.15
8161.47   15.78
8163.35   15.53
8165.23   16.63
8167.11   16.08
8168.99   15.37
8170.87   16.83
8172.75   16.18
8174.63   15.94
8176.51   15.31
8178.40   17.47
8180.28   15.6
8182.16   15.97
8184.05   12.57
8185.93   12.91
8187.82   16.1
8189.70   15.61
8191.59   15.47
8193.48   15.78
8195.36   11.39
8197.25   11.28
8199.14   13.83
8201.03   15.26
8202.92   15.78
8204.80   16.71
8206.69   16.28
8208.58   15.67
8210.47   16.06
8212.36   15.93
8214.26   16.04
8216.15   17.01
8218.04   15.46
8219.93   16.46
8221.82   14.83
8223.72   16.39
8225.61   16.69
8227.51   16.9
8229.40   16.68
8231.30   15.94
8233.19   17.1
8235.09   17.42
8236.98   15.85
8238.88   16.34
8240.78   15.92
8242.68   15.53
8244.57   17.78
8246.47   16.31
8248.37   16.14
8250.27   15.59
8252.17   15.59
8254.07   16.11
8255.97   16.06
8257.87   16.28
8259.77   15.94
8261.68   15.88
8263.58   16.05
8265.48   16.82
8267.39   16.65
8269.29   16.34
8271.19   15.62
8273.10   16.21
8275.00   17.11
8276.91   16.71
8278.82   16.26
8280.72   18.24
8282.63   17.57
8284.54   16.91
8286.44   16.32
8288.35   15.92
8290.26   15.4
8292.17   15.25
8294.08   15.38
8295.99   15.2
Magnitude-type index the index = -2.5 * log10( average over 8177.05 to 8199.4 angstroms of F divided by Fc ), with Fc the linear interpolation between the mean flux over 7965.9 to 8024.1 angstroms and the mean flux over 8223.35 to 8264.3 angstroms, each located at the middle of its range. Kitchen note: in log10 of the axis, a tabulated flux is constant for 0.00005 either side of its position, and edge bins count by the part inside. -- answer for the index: 0.11 mag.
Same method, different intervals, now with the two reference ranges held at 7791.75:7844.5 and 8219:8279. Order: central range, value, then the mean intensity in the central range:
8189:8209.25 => 0.09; 14.8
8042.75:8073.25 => -0.04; 16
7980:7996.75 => -0.04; 15.7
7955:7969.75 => -0.03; 15.5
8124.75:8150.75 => -0.04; 16.3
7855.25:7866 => 0.05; 13.9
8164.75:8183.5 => -0.01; 16.1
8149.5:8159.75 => -0.01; 16.1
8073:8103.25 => -0.04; 16.2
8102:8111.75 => -0.06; 16.5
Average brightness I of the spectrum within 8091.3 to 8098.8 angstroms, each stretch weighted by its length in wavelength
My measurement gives 16.2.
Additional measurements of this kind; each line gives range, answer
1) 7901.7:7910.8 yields 15.2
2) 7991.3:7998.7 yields 16.2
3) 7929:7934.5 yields 15.3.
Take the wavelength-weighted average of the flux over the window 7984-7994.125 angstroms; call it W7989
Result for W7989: 15.6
